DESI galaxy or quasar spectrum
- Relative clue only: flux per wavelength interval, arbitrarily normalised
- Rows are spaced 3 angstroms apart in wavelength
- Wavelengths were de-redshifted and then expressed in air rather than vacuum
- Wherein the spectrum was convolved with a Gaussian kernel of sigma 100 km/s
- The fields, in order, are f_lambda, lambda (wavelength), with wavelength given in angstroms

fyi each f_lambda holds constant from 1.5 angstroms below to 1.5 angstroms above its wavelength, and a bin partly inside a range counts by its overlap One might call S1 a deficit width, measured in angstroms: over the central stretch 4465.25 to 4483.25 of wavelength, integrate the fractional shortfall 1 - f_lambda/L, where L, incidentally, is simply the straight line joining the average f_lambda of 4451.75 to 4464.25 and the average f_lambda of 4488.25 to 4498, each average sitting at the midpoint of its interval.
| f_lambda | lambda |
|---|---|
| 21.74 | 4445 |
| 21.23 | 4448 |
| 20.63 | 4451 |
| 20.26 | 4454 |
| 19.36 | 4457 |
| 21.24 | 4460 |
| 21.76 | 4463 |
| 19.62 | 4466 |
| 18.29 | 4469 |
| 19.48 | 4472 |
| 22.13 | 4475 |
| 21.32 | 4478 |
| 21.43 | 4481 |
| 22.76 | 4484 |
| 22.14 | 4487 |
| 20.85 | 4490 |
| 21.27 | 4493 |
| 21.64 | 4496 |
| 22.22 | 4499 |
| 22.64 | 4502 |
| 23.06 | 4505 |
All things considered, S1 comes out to 0.39 angstroms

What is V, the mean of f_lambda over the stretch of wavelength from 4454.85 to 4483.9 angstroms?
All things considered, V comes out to 20.6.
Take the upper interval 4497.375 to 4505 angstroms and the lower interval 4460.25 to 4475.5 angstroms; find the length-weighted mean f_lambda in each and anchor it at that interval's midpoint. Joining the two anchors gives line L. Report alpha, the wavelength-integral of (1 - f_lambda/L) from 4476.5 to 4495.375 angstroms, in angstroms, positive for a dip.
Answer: -0.1 angstroms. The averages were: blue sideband 20.2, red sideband 22.5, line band 21.6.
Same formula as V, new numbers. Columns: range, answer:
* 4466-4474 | 19.2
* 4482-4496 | 21.7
